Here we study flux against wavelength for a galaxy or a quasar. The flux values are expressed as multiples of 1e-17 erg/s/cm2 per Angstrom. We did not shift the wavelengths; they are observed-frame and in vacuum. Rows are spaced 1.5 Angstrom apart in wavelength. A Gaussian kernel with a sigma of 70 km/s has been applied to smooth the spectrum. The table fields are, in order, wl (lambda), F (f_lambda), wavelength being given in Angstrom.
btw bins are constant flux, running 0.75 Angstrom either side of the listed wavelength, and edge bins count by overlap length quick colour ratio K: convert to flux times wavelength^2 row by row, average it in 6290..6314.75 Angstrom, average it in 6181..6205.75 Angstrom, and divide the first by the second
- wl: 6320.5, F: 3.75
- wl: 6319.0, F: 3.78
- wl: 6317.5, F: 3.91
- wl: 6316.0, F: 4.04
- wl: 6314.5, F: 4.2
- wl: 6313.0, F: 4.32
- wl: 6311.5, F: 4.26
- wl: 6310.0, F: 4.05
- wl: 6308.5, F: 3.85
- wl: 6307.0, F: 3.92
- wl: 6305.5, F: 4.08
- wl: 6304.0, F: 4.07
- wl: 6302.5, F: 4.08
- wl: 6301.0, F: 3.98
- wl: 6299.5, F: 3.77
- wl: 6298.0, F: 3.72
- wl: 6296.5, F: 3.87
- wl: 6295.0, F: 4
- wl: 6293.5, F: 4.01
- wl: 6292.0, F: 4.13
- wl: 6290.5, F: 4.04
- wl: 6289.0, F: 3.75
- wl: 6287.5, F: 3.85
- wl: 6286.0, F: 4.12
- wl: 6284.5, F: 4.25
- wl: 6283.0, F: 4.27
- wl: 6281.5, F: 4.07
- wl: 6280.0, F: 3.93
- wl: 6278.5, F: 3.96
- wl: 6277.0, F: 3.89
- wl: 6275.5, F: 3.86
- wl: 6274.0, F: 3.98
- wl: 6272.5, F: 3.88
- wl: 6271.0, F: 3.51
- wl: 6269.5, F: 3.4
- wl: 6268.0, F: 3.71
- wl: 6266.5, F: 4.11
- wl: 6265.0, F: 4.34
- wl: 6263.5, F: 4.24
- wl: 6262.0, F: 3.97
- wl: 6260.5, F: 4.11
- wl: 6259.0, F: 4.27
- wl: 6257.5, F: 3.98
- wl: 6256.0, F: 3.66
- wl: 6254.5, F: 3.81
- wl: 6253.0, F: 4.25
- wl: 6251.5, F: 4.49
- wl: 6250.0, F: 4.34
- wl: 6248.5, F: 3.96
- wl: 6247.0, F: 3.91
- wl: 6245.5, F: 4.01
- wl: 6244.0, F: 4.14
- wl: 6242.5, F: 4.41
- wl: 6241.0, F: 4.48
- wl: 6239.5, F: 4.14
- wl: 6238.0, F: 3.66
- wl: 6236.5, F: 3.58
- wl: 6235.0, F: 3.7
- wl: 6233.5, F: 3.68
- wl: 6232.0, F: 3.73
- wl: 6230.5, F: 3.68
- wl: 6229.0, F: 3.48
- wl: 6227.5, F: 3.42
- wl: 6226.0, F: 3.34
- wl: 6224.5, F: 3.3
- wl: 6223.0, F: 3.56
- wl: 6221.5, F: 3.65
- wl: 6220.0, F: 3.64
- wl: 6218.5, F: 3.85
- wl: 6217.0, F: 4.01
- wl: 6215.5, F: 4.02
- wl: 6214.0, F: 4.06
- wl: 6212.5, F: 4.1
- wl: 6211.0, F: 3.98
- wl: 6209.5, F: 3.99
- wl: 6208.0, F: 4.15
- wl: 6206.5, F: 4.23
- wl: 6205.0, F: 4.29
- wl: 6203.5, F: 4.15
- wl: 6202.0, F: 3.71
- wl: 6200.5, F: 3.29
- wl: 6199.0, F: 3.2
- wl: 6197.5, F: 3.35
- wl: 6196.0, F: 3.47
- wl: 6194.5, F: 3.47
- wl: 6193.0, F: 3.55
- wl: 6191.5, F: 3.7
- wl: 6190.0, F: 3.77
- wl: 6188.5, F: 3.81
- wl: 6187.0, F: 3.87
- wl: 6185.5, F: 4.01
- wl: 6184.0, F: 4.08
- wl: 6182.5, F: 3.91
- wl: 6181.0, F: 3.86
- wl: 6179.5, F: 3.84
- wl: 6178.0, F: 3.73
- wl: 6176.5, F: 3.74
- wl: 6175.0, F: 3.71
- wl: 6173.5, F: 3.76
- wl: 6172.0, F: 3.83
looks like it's 1.11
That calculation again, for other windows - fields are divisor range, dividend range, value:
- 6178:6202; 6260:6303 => 1.11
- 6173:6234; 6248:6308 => 1.09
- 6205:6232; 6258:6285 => 1.07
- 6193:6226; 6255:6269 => 1.09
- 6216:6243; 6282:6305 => 1.09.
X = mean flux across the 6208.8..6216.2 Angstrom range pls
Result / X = 4.03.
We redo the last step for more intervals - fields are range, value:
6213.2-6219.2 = 3.99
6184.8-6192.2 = 3.83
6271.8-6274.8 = 3.93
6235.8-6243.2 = 4.05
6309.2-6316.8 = 4.17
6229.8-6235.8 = 3.7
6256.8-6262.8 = 4.08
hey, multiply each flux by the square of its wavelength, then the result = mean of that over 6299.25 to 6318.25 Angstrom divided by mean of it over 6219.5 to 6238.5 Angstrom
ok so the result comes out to 1.2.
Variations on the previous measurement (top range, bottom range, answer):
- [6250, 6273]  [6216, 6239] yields 1.11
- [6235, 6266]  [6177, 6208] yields 1.10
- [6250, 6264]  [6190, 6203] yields 1.19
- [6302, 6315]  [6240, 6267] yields 1.01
